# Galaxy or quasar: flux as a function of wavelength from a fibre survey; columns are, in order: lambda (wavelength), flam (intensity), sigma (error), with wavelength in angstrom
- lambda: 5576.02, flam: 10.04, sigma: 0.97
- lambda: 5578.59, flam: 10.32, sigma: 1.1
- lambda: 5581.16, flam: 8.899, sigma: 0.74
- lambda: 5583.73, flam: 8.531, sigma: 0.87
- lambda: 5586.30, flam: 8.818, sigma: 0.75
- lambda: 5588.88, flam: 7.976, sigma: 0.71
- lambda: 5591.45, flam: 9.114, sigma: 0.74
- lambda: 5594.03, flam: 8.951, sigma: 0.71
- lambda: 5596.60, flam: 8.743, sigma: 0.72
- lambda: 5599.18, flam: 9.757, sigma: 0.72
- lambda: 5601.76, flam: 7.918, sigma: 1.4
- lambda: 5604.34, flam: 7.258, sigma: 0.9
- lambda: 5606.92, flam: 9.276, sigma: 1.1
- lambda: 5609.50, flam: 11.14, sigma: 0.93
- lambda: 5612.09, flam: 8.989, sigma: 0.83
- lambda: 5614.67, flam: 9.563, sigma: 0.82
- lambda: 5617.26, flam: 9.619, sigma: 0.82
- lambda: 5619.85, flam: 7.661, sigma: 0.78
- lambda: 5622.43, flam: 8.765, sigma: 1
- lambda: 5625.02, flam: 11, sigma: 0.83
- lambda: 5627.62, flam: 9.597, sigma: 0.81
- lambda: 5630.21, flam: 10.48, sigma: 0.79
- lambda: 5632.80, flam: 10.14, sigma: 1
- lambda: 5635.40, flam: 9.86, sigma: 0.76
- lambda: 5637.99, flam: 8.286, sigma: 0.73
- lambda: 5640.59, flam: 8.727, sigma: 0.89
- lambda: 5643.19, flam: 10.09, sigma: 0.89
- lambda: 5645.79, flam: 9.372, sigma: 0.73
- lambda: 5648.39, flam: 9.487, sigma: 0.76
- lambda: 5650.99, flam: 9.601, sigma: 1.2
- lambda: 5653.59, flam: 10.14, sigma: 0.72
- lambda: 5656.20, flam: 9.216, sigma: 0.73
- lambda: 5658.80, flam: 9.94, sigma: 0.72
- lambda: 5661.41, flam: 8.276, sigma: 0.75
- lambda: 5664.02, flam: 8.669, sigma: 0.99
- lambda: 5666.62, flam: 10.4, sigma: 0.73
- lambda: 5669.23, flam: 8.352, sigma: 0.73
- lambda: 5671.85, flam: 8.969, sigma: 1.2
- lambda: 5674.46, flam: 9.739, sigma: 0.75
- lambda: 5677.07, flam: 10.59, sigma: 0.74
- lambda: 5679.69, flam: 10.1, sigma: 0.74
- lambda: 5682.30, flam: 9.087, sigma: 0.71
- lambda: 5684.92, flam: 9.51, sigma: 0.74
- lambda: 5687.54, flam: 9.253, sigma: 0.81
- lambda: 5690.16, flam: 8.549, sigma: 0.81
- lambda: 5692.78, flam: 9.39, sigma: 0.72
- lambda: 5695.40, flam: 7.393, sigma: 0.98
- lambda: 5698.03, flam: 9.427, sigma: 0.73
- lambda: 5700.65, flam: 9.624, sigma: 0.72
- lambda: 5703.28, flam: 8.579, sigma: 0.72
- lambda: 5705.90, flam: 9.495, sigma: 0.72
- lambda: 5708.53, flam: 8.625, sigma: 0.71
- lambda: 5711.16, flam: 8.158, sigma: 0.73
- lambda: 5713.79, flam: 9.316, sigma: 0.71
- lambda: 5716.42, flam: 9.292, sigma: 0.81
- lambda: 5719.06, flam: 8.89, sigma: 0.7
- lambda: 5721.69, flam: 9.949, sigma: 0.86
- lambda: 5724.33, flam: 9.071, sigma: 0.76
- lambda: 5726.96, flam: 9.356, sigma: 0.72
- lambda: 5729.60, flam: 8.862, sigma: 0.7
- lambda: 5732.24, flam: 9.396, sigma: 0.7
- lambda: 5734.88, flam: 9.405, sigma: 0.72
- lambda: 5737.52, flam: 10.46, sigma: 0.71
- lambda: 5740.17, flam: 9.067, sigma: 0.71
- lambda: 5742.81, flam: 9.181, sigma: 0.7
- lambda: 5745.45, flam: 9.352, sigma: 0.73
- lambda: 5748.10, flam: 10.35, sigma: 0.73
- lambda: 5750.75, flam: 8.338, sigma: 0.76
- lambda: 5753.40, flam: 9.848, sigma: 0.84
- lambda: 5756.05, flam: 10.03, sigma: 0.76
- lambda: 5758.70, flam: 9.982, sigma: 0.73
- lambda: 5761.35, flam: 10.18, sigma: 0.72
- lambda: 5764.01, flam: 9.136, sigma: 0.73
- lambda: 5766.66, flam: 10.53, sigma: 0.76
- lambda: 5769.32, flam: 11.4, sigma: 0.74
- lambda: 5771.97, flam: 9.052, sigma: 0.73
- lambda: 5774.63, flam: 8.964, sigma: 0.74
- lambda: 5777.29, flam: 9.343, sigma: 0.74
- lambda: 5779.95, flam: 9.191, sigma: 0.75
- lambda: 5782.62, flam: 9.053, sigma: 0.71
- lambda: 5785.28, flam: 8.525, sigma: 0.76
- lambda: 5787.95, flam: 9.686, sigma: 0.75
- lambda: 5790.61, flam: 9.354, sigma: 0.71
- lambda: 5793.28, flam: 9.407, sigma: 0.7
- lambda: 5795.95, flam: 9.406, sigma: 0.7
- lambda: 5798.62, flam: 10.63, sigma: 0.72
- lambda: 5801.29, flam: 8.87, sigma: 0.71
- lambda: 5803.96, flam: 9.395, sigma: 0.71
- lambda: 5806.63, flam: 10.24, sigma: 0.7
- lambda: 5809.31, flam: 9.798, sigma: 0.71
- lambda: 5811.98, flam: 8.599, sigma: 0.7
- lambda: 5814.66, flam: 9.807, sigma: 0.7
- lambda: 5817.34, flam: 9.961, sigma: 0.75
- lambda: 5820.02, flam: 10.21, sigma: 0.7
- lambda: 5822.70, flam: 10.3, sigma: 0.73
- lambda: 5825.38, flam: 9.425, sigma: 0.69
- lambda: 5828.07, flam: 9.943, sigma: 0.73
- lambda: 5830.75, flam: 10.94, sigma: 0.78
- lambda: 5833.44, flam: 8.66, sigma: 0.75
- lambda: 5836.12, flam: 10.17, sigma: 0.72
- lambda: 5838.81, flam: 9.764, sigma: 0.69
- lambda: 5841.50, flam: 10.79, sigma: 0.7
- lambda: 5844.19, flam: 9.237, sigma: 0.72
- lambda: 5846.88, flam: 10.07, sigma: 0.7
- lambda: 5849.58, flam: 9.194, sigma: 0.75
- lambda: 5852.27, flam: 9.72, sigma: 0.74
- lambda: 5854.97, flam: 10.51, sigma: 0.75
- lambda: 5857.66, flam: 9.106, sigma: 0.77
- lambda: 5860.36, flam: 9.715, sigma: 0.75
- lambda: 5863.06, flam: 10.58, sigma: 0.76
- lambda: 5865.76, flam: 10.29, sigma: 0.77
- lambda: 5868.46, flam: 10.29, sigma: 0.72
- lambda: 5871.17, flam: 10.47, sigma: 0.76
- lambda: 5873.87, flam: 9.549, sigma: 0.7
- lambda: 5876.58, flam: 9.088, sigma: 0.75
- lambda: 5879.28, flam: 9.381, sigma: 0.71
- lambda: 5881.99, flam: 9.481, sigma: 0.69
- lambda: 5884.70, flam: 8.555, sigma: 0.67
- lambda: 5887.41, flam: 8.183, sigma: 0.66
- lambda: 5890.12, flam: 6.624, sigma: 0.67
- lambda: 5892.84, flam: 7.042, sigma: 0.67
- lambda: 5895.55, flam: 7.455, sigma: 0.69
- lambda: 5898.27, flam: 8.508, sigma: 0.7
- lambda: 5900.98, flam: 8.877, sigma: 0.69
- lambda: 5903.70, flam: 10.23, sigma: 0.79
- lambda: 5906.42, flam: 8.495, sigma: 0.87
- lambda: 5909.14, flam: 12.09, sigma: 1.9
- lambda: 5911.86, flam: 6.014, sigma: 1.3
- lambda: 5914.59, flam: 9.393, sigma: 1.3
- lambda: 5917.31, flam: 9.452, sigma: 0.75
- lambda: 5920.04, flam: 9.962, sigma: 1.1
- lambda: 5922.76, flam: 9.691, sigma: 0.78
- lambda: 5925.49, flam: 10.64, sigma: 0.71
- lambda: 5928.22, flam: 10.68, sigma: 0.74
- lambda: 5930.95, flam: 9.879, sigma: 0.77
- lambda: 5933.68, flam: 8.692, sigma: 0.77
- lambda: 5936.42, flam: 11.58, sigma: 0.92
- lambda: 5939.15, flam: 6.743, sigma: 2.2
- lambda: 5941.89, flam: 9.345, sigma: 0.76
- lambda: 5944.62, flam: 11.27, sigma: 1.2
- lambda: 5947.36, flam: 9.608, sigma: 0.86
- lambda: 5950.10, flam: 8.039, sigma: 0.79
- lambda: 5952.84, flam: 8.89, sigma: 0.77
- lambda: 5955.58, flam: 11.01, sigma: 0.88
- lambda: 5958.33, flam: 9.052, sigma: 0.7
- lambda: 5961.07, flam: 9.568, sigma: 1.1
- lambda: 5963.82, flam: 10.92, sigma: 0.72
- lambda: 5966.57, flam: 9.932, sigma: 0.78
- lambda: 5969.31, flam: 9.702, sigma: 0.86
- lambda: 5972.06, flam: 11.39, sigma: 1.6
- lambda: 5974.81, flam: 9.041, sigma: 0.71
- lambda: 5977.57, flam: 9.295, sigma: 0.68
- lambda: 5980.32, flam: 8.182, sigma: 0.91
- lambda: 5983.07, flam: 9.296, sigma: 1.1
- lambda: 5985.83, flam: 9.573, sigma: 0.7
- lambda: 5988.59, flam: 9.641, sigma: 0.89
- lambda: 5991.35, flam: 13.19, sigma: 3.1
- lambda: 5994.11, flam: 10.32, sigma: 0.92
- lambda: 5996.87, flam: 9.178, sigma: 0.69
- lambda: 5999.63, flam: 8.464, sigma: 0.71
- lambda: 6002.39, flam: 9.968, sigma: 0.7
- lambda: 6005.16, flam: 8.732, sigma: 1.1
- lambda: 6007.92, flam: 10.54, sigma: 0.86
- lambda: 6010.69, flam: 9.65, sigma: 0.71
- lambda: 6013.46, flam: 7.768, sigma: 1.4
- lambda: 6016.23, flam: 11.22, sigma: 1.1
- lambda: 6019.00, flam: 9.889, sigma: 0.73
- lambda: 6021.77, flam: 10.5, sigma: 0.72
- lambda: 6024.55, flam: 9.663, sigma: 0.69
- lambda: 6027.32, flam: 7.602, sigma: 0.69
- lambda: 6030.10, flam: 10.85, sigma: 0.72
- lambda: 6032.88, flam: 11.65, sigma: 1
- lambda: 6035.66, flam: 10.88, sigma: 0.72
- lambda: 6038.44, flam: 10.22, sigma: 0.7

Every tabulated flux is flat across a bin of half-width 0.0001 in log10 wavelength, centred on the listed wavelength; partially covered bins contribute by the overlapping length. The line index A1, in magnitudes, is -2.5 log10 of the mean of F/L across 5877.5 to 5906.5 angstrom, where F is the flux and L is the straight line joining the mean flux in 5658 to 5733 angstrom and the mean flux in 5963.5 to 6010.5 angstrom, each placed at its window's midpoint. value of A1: 0.14 mag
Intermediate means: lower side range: 9.17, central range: 8.45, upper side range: 9.82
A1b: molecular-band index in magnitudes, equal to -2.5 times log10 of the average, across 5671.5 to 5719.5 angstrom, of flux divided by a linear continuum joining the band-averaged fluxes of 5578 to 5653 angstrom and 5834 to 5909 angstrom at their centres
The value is 0.01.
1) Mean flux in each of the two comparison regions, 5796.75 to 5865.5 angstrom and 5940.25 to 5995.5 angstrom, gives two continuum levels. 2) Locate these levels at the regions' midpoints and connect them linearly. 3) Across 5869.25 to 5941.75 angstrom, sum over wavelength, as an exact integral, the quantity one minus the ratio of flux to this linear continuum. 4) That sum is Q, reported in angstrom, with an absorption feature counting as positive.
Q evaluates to 5.3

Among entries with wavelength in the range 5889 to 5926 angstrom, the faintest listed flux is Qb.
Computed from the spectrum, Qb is 6.014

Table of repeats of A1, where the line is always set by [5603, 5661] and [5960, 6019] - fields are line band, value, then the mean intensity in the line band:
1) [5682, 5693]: 0.04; 9.14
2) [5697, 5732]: 0.05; 9.13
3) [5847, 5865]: -0.02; 9.84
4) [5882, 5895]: 0.24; 7.79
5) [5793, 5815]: 0.00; 9.57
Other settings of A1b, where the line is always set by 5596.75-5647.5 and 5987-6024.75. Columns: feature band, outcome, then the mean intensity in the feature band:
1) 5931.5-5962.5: 0.04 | 9.45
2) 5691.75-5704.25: 0.07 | 8.88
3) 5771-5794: 0.05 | 9.17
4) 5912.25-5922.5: 0.06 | 9.27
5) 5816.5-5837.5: -0.03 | 9.95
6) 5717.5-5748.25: 0.01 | 9.41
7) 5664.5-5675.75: 0.01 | 9.32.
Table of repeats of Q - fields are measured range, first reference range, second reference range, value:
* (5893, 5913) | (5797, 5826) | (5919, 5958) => 2.0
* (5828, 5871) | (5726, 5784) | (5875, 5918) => -4.7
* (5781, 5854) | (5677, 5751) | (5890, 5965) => -3.2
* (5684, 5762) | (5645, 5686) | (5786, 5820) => 2.1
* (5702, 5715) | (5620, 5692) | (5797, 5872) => 1.0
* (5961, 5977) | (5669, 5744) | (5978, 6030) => -0.8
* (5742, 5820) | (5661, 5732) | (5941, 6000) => -1.9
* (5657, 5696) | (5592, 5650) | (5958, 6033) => 0.5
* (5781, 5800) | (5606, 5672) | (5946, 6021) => 0.3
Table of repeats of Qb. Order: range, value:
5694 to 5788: 7.393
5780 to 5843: 8.525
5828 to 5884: 8.66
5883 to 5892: 6.624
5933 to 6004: 6.743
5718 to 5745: 8.862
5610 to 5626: 7.661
